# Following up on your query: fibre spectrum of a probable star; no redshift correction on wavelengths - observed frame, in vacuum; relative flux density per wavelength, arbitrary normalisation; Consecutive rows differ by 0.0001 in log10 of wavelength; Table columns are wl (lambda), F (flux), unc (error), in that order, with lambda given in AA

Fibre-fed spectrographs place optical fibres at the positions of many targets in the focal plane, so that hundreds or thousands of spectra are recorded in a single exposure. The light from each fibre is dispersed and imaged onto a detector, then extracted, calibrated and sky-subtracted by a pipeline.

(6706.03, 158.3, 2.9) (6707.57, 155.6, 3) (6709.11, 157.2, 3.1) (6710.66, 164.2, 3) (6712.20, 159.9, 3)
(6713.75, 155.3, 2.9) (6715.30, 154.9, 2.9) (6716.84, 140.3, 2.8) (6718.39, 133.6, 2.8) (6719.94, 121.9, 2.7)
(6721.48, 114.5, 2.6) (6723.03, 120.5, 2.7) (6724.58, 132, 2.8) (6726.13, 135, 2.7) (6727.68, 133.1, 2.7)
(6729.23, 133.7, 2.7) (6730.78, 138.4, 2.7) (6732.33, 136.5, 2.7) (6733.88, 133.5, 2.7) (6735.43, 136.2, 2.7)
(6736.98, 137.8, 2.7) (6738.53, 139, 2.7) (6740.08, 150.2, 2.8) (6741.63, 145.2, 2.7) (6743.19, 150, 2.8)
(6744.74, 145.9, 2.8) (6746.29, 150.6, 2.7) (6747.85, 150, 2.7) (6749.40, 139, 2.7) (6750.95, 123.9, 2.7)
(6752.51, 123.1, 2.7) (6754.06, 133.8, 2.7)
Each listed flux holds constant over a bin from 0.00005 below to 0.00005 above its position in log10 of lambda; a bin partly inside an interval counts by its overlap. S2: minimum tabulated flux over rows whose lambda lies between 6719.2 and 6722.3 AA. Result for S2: 114.5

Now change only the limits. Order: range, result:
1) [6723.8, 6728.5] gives 132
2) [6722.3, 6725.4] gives 120.5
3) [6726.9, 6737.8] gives 133.1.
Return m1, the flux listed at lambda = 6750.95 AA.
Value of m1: 123.9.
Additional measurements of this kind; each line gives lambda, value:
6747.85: 150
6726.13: 135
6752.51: 123.1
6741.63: 145.2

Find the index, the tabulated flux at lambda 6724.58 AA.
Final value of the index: 132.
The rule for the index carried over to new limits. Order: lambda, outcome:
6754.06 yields 133.8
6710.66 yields 164.2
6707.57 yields 155.6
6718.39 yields 133.6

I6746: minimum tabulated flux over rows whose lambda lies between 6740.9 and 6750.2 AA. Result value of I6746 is 139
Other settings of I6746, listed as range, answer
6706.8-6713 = 155.6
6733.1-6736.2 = 133.5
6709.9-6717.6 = 140.3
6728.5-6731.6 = 133.7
